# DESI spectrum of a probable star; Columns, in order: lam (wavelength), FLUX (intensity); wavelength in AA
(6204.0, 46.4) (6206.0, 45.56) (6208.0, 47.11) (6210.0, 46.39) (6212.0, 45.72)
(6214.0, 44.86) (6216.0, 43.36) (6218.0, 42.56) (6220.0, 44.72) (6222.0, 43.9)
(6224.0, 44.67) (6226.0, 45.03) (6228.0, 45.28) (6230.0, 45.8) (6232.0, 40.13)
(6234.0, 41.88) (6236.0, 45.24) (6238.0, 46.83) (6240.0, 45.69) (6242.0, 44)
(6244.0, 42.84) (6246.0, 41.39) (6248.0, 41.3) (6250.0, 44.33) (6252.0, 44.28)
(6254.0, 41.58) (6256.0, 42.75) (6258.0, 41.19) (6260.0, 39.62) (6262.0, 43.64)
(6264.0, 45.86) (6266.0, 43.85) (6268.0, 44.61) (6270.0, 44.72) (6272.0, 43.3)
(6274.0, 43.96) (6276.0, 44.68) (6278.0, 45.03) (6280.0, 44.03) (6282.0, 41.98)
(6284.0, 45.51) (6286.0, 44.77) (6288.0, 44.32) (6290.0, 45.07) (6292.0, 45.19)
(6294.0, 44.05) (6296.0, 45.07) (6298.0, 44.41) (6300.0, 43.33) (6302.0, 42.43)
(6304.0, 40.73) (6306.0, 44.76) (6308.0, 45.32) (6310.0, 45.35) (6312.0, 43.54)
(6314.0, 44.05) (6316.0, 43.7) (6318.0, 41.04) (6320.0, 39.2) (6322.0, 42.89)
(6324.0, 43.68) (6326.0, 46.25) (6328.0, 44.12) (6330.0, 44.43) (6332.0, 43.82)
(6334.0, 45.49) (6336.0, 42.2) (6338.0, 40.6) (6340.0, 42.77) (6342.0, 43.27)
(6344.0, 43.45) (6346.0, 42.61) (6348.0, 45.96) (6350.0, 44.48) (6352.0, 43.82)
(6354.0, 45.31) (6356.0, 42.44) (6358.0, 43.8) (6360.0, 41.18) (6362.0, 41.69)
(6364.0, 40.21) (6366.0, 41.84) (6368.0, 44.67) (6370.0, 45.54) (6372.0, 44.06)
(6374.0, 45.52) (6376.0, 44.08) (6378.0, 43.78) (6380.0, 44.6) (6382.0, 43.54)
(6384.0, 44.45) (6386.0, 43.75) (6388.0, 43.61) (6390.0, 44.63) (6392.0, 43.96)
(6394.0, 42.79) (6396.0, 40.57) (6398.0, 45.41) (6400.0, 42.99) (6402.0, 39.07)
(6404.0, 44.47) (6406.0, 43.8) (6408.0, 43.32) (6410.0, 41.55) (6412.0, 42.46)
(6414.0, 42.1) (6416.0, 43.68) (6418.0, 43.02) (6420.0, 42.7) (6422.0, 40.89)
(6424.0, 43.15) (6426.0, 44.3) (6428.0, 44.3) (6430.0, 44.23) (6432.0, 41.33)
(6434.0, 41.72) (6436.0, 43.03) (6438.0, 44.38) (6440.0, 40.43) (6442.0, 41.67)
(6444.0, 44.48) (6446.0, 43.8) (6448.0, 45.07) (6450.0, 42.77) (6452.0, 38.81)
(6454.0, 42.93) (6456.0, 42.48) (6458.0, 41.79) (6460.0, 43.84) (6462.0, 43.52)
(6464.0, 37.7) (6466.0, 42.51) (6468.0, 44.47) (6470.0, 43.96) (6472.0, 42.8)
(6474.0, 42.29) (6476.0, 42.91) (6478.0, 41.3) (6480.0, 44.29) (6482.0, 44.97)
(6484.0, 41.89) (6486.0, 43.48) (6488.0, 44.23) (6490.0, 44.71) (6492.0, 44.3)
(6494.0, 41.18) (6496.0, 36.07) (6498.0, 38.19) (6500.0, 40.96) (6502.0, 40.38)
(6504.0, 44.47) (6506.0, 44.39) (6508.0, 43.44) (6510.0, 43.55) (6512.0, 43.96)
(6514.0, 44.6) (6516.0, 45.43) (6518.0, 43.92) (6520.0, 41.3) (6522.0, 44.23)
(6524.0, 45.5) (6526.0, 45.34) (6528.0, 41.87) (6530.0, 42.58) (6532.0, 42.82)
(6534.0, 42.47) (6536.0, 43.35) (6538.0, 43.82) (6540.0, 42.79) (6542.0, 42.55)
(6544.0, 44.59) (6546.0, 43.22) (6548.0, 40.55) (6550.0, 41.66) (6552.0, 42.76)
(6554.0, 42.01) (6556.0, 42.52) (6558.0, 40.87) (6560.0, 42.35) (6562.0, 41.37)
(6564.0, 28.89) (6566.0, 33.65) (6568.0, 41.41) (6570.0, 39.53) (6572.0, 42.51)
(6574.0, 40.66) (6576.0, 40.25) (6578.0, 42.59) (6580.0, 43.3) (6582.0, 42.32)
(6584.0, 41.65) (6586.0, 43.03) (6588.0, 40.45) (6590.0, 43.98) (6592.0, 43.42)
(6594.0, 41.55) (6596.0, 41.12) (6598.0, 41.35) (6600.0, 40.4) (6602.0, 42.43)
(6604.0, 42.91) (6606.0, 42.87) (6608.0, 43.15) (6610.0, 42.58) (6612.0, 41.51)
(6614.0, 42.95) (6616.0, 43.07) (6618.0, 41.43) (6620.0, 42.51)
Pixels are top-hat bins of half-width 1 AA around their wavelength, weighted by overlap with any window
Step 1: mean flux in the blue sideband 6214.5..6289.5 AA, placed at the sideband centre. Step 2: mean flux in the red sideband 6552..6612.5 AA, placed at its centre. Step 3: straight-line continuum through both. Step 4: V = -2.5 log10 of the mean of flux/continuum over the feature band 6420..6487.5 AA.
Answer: -0.01 mag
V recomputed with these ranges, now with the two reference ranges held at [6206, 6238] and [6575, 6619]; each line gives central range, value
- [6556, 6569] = 0.107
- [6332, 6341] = 0.024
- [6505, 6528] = -0.034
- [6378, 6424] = 0.009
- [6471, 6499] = 0.015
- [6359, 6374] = 0.018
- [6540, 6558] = 0.002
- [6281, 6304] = 0.002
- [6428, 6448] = 0.006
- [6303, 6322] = 0.023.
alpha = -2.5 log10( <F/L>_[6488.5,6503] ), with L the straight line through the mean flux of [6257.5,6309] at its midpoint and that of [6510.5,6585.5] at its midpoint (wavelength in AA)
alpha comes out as 0.038 mag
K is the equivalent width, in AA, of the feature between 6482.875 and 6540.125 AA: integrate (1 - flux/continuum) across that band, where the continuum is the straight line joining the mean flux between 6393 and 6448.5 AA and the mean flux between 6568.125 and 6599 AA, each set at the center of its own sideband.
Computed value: -0.9 AA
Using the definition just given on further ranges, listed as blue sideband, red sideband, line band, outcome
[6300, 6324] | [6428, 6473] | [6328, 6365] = -0.24 AA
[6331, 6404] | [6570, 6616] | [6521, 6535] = -0.35 AA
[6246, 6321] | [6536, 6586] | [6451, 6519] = -1.25 AA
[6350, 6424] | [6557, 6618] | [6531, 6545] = -0.48 AA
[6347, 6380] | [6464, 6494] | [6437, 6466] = 0.59 AA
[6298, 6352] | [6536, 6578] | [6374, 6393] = -0.57 AA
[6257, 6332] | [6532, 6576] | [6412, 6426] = -0.06 AA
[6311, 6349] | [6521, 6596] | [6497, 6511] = 0.00 AA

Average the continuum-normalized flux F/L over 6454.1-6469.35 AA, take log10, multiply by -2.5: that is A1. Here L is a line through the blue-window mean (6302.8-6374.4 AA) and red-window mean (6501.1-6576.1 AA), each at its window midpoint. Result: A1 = 0.01 mag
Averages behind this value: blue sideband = 43.4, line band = 42.4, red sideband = 42.2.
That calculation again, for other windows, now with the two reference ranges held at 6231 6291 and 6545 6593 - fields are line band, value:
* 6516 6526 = -0.07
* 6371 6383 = -0.04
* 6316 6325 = 0.03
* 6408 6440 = -0.01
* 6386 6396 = -0.02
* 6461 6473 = -0.02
